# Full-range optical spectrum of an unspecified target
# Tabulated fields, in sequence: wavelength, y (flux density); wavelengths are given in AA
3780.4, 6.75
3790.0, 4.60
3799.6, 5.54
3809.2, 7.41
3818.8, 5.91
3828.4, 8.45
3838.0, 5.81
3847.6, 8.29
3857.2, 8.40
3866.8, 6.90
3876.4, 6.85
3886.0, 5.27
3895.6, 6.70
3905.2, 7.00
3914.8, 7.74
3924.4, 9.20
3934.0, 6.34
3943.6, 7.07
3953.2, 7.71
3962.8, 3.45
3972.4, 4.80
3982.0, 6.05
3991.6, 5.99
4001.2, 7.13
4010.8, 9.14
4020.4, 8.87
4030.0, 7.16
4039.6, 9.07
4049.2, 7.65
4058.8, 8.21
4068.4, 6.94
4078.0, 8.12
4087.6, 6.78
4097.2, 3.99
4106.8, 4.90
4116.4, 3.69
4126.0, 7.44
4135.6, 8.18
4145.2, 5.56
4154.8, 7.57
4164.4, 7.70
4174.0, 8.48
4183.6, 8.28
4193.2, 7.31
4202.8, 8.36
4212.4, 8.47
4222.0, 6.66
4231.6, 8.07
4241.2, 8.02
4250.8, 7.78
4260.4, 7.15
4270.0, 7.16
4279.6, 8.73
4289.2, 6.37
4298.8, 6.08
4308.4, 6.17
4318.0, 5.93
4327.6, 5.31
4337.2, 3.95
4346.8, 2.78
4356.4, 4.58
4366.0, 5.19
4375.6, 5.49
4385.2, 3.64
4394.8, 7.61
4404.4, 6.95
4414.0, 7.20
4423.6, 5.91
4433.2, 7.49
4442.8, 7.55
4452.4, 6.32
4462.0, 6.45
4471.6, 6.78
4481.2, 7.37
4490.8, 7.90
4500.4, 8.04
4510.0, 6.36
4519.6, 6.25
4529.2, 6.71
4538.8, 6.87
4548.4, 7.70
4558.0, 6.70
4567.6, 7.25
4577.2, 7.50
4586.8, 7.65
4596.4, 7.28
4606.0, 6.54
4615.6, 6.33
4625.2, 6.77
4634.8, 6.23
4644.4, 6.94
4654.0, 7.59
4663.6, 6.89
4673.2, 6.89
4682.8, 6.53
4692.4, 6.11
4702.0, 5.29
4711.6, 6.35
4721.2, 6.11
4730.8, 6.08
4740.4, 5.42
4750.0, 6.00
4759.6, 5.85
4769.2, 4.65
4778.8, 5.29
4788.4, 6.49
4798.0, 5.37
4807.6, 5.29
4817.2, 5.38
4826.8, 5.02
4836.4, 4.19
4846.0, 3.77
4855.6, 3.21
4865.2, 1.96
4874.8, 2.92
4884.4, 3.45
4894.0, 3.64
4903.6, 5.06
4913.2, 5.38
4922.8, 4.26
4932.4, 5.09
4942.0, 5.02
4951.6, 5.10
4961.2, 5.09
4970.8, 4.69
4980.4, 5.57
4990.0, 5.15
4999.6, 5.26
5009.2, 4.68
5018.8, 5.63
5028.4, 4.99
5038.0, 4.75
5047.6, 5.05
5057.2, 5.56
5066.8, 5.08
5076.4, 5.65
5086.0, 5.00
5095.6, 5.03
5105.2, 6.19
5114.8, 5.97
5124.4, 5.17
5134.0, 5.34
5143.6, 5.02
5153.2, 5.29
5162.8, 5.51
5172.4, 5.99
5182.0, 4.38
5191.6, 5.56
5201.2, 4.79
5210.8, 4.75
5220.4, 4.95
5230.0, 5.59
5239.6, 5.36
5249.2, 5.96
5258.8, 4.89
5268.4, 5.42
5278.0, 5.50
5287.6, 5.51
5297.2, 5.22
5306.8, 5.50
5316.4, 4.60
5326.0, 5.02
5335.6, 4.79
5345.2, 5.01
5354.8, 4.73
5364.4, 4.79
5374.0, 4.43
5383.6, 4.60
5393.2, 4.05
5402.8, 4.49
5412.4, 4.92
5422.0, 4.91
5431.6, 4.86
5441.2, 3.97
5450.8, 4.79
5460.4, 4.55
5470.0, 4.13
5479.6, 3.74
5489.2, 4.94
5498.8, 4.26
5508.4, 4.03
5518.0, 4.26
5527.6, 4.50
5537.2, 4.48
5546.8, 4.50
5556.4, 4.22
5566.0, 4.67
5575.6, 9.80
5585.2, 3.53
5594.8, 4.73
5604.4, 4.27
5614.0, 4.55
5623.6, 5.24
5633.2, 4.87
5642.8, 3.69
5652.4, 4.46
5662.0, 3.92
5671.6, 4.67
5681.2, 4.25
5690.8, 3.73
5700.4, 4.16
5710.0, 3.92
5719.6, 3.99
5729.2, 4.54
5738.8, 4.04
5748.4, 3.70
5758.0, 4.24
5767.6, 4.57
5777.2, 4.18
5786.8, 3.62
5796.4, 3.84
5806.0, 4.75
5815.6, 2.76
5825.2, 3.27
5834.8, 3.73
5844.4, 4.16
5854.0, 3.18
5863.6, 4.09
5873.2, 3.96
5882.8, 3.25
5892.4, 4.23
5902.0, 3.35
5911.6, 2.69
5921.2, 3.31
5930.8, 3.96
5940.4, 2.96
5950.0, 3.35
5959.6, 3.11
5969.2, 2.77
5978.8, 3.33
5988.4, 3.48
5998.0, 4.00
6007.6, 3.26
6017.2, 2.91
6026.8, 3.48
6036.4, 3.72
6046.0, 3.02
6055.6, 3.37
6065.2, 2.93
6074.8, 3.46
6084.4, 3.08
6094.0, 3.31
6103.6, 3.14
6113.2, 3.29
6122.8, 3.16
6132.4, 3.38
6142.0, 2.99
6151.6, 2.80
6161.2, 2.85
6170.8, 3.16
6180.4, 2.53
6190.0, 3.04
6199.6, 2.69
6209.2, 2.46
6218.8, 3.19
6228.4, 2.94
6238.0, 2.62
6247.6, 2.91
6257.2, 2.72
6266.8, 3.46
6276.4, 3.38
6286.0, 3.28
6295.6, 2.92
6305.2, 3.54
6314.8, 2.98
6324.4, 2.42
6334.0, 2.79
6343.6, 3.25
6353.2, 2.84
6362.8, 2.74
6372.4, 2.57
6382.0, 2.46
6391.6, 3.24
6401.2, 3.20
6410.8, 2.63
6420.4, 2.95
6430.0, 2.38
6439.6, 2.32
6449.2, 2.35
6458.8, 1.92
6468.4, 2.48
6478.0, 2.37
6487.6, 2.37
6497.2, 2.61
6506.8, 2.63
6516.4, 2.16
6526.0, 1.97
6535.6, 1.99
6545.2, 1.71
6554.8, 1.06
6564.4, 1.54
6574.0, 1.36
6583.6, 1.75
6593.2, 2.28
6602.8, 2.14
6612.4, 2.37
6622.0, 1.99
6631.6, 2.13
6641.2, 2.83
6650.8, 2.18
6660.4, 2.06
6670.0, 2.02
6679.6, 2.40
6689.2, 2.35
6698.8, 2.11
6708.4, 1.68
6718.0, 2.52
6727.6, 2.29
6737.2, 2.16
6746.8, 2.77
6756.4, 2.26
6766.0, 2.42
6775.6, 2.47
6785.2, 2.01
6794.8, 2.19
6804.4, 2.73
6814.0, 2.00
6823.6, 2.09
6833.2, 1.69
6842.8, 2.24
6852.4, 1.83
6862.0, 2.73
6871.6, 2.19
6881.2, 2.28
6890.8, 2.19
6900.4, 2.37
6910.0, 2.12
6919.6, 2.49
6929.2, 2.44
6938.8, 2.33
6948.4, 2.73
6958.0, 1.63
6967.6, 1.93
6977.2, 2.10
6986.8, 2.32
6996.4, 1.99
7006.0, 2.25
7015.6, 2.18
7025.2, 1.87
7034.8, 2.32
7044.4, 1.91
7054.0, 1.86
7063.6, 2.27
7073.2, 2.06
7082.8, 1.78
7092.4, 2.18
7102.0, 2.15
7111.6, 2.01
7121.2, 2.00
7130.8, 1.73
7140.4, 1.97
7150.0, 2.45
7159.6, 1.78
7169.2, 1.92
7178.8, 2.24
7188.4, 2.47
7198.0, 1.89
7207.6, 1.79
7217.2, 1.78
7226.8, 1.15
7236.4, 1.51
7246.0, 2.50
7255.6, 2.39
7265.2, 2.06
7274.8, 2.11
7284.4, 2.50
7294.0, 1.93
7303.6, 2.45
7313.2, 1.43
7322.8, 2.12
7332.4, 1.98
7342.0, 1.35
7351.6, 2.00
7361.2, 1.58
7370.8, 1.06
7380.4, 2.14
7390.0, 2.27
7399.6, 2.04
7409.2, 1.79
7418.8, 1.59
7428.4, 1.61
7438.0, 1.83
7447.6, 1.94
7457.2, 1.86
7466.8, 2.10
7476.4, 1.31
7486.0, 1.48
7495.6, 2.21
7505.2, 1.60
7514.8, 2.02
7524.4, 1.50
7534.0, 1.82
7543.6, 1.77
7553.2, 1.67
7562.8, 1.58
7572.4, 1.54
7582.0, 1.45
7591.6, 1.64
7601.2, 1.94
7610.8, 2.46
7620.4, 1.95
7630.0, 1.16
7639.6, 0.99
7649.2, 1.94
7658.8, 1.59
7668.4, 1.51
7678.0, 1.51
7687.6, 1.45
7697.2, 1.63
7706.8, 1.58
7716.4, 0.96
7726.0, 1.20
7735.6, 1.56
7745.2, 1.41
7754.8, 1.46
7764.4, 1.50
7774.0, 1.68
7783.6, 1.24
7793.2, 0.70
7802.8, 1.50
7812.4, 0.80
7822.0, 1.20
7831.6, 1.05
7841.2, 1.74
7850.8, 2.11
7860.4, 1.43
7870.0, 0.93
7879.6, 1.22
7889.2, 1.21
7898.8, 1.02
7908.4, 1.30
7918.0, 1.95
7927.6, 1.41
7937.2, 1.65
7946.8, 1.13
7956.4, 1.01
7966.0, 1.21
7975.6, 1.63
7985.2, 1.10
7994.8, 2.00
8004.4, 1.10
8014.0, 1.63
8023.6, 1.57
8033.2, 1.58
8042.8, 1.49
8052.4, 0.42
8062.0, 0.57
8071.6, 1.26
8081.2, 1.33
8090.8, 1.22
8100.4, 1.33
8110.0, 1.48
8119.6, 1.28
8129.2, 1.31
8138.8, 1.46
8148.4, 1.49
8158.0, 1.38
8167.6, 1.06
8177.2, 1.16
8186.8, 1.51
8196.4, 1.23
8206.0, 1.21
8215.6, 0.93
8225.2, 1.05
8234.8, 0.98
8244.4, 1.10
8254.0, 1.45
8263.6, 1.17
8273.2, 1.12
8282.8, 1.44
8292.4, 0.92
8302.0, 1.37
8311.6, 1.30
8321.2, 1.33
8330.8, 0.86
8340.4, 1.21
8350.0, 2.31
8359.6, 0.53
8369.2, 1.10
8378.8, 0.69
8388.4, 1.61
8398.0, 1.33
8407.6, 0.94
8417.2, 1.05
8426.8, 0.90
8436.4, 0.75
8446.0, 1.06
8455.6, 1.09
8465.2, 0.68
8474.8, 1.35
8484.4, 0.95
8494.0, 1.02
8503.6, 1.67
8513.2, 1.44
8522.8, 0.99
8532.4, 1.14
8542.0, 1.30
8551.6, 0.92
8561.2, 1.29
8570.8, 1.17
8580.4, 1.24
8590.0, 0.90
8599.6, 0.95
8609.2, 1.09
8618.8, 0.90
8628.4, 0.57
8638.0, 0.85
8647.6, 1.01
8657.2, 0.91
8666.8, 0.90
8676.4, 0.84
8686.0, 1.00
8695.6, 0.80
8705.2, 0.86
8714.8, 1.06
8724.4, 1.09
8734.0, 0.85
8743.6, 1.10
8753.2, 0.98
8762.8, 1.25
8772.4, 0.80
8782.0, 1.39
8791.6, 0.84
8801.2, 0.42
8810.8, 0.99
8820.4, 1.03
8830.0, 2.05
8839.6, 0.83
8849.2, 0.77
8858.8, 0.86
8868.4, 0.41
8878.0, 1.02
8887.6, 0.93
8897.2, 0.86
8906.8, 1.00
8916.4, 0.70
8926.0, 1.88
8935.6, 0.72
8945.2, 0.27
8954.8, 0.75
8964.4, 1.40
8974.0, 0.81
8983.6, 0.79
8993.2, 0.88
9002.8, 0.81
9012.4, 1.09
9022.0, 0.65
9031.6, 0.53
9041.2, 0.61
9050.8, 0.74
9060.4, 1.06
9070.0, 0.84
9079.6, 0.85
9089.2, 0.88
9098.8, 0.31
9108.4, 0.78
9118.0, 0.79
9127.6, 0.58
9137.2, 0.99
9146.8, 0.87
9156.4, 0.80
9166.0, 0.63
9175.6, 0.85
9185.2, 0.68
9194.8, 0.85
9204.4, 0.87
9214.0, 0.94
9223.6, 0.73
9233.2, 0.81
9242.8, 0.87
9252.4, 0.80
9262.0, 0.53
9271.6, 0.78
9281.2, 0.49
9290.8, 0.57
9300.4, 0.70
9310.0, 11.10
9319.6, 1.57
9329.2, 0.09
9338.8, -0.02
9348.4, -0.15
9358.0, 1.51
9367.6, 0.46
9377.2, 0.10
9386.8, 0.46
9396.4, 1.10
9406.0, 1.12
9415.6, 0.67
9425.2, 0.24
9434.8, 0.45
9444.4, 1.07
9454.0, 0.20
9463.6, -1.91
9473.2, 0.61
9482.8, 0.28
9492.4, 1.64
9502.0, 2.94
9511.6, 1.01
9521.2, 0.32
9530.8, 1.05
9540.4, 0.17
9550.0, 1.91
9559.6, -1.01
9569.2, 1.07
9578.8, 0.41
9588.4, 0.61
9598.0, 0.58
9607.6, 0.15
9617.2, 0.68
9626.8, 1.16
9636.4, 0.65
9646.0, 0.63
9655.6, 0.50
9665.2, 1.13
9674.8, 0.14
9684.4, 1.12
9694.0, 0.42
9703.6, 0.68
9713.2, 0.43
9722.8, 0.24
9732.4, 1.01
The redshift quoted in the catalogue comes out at 0.00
